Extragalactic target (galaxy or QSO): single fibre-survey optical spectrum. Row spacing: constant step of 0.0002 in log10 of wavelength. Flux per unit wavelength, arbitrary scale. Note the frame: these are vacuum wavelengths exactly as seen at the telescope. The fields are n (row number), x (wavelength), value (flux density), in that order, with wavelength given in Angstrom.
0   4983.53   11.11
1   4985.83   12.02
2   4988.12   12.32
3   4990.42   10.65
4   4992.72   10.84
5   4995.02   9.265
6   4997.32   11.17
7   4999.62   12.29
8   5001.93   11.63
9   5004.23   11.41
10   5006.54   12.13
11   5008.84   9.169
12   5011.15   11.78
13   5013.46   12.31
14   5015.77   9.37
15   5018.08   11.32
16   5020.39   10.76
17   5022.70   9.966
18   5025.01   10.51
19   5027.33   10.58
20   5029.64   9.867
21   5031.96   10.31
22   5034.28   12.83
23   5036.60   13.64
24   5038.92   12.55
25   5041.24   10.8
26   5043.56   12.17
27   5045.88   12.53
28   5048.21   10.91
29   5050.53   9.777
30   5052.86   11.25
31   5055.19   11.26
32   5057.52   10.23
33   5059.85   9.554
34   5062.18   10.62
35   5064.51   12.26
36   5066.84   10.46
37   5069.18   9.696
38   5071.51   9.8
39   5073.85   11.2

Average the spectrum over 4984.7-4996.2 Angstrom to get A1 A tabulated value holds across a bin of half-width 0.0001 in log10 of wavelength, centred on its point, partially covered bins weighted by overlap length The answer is 11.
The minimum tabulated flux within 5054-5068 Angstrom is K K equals 9.554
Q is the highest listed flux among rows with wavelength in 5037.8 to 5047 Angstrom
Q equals 12.55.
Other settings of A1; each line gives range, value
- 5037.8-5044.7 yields 11.8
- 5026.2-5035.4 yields 10.9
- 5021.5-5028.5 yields 10.4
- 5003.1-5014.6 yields 11.4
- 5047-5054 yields 10.6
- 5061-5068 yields 11.1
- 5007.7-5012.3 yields 10.5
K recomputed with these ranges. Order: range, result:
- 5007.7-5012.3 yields 9.169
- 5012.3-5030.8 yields 9.37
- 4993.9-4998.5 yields 9.265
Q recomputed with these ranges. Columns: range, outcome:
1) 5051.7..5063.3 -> 11.26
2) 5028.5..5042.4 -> 13.64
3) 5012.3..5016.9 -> 12.31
